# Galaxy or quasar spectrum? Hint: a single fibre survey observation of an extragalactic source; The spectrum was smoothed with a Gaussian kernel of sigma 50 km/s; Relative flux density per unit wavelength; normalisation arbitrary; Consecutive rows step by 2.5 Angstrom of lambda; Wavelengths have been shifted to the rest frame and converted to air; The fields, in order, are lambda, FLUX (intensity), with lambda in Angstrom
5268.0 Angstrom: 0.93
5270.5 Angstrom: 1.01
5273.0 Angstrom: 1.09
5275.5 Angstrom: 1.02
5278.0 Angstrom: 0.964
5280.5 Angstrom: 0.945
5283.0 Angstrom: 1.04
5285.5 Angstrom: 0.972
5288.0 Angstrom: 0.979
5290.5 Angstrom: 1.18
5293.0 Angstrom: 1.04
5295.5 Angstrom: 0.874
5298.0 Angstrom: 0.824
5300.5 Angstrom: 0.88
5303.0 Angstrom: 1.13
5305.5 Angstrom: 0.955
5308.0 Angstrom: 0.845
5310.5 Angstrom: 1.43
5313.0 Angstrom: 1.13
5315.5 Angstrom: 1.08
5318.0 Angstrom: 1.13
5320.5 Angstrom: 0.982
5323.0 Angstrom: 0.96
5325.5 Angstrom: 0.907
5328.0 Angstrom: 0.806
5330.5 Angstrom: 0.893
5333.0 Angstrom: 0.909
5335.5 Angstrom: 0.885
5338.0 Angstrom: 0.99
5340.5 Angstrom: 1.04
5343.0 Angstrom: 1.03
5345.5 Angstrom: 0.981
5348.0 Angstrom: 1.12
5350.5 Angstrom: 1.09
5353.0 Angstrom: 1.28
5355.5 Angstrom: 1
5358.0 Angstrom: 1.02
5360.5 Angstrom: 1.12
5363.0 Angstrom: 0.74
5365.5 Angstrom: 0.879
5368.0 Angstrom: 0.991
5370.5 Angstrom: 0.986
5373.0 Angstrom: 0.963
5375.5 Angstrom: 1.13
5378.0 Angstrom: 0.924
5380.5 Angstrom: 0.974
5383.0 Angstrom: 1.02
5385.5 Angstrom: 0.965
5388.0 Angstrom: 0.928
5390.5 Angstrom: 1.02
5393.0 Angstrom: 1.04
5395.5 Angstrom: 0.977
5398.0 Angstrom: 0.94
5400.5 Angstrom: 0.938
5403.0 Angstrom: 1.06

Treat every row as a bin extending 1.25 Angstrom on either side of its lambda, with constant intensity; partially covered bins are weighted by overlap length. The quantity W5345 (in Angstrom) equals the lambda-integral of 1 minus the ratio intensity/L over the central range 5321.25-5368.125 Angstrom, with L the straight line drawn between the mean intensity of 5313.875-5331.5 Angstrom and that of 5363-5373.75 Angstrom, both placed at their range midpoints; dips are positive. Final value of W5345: -1.5 Angstrom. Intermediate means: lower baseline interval 0.97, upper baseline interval 0.929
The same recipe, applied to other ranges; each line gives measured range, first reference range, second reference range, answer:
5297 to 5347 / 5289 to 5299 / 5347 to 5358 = 2.5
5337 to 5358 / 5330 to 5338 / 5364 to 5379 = -2.9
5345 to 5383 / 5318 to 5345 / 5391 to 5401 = -1.9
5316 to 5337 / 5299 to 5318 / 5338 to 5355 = 2.6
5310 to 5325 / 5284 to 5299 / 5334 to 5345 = -1.7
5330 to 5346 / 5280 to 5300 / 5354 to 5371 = 0.1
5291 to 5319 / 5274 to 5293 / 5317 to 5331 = -1.5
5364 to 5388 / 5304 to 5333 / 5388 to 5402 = 0.3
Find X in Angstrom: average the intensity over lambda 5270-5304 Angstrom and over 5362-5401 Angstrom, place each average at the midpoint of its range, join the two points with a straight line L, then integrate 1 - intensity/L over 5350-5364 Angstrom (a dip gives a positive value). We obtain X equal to -1.0 Angstrom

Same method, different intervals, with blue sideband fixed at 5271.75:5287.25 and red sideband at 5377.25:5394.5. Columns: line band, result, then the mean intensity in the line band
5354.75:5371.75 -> 0.46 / 0.961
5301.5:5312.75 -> -1.02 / 1.09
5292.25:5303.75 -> 0.72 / 0.938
